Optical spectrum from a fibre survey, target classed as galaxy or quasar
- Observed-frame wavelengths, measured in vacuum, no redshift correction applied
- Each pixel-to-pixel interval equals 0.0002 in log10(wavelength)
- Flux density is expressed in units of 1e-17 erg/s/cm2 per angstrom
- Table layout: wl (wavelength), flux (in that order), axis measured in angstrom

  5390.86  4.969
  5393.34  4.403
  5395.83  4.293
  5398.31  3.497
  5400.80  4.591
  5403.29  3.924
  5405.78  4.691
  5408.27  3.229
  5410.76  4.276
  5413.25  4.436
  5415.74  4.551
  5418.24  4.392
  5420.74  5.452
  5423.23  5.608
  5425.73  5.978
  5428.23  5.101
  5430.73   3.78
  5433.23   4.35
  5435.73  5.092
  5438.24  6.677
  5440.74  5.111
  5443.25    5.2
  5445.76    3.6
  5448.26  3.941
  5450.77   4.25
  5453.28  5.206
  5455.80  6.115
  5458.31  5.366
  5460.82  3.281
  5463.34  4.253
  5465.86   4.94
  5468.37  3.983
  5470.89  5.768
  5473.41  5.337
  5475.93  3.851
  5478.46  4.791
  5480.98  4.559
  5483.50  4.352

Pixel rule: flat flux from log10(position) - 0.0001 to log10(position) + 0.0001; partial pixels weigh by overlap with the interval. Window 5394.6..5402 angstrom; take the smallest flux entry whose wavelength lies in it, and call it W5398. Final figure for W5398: 3.497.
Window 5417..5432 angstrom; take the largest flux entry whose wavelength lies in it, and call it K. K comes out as 5.978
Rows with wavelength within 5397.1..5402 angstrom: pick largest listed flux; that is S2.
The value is 4.591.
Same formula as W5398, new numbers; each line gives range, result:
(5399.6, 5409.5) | 3.229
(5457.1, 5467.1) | 3.281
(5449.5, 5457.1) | 4.25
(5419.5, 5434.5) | 3.78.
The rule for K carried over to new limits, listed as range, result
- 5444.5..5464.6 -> 6.115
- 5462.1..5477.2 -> 5.768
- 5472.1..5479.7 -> 5.337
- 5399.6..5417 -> 4.691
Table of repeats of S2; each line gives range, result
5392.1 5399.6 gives 4.403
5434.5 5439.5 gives 6.677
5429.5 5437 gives 5.092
